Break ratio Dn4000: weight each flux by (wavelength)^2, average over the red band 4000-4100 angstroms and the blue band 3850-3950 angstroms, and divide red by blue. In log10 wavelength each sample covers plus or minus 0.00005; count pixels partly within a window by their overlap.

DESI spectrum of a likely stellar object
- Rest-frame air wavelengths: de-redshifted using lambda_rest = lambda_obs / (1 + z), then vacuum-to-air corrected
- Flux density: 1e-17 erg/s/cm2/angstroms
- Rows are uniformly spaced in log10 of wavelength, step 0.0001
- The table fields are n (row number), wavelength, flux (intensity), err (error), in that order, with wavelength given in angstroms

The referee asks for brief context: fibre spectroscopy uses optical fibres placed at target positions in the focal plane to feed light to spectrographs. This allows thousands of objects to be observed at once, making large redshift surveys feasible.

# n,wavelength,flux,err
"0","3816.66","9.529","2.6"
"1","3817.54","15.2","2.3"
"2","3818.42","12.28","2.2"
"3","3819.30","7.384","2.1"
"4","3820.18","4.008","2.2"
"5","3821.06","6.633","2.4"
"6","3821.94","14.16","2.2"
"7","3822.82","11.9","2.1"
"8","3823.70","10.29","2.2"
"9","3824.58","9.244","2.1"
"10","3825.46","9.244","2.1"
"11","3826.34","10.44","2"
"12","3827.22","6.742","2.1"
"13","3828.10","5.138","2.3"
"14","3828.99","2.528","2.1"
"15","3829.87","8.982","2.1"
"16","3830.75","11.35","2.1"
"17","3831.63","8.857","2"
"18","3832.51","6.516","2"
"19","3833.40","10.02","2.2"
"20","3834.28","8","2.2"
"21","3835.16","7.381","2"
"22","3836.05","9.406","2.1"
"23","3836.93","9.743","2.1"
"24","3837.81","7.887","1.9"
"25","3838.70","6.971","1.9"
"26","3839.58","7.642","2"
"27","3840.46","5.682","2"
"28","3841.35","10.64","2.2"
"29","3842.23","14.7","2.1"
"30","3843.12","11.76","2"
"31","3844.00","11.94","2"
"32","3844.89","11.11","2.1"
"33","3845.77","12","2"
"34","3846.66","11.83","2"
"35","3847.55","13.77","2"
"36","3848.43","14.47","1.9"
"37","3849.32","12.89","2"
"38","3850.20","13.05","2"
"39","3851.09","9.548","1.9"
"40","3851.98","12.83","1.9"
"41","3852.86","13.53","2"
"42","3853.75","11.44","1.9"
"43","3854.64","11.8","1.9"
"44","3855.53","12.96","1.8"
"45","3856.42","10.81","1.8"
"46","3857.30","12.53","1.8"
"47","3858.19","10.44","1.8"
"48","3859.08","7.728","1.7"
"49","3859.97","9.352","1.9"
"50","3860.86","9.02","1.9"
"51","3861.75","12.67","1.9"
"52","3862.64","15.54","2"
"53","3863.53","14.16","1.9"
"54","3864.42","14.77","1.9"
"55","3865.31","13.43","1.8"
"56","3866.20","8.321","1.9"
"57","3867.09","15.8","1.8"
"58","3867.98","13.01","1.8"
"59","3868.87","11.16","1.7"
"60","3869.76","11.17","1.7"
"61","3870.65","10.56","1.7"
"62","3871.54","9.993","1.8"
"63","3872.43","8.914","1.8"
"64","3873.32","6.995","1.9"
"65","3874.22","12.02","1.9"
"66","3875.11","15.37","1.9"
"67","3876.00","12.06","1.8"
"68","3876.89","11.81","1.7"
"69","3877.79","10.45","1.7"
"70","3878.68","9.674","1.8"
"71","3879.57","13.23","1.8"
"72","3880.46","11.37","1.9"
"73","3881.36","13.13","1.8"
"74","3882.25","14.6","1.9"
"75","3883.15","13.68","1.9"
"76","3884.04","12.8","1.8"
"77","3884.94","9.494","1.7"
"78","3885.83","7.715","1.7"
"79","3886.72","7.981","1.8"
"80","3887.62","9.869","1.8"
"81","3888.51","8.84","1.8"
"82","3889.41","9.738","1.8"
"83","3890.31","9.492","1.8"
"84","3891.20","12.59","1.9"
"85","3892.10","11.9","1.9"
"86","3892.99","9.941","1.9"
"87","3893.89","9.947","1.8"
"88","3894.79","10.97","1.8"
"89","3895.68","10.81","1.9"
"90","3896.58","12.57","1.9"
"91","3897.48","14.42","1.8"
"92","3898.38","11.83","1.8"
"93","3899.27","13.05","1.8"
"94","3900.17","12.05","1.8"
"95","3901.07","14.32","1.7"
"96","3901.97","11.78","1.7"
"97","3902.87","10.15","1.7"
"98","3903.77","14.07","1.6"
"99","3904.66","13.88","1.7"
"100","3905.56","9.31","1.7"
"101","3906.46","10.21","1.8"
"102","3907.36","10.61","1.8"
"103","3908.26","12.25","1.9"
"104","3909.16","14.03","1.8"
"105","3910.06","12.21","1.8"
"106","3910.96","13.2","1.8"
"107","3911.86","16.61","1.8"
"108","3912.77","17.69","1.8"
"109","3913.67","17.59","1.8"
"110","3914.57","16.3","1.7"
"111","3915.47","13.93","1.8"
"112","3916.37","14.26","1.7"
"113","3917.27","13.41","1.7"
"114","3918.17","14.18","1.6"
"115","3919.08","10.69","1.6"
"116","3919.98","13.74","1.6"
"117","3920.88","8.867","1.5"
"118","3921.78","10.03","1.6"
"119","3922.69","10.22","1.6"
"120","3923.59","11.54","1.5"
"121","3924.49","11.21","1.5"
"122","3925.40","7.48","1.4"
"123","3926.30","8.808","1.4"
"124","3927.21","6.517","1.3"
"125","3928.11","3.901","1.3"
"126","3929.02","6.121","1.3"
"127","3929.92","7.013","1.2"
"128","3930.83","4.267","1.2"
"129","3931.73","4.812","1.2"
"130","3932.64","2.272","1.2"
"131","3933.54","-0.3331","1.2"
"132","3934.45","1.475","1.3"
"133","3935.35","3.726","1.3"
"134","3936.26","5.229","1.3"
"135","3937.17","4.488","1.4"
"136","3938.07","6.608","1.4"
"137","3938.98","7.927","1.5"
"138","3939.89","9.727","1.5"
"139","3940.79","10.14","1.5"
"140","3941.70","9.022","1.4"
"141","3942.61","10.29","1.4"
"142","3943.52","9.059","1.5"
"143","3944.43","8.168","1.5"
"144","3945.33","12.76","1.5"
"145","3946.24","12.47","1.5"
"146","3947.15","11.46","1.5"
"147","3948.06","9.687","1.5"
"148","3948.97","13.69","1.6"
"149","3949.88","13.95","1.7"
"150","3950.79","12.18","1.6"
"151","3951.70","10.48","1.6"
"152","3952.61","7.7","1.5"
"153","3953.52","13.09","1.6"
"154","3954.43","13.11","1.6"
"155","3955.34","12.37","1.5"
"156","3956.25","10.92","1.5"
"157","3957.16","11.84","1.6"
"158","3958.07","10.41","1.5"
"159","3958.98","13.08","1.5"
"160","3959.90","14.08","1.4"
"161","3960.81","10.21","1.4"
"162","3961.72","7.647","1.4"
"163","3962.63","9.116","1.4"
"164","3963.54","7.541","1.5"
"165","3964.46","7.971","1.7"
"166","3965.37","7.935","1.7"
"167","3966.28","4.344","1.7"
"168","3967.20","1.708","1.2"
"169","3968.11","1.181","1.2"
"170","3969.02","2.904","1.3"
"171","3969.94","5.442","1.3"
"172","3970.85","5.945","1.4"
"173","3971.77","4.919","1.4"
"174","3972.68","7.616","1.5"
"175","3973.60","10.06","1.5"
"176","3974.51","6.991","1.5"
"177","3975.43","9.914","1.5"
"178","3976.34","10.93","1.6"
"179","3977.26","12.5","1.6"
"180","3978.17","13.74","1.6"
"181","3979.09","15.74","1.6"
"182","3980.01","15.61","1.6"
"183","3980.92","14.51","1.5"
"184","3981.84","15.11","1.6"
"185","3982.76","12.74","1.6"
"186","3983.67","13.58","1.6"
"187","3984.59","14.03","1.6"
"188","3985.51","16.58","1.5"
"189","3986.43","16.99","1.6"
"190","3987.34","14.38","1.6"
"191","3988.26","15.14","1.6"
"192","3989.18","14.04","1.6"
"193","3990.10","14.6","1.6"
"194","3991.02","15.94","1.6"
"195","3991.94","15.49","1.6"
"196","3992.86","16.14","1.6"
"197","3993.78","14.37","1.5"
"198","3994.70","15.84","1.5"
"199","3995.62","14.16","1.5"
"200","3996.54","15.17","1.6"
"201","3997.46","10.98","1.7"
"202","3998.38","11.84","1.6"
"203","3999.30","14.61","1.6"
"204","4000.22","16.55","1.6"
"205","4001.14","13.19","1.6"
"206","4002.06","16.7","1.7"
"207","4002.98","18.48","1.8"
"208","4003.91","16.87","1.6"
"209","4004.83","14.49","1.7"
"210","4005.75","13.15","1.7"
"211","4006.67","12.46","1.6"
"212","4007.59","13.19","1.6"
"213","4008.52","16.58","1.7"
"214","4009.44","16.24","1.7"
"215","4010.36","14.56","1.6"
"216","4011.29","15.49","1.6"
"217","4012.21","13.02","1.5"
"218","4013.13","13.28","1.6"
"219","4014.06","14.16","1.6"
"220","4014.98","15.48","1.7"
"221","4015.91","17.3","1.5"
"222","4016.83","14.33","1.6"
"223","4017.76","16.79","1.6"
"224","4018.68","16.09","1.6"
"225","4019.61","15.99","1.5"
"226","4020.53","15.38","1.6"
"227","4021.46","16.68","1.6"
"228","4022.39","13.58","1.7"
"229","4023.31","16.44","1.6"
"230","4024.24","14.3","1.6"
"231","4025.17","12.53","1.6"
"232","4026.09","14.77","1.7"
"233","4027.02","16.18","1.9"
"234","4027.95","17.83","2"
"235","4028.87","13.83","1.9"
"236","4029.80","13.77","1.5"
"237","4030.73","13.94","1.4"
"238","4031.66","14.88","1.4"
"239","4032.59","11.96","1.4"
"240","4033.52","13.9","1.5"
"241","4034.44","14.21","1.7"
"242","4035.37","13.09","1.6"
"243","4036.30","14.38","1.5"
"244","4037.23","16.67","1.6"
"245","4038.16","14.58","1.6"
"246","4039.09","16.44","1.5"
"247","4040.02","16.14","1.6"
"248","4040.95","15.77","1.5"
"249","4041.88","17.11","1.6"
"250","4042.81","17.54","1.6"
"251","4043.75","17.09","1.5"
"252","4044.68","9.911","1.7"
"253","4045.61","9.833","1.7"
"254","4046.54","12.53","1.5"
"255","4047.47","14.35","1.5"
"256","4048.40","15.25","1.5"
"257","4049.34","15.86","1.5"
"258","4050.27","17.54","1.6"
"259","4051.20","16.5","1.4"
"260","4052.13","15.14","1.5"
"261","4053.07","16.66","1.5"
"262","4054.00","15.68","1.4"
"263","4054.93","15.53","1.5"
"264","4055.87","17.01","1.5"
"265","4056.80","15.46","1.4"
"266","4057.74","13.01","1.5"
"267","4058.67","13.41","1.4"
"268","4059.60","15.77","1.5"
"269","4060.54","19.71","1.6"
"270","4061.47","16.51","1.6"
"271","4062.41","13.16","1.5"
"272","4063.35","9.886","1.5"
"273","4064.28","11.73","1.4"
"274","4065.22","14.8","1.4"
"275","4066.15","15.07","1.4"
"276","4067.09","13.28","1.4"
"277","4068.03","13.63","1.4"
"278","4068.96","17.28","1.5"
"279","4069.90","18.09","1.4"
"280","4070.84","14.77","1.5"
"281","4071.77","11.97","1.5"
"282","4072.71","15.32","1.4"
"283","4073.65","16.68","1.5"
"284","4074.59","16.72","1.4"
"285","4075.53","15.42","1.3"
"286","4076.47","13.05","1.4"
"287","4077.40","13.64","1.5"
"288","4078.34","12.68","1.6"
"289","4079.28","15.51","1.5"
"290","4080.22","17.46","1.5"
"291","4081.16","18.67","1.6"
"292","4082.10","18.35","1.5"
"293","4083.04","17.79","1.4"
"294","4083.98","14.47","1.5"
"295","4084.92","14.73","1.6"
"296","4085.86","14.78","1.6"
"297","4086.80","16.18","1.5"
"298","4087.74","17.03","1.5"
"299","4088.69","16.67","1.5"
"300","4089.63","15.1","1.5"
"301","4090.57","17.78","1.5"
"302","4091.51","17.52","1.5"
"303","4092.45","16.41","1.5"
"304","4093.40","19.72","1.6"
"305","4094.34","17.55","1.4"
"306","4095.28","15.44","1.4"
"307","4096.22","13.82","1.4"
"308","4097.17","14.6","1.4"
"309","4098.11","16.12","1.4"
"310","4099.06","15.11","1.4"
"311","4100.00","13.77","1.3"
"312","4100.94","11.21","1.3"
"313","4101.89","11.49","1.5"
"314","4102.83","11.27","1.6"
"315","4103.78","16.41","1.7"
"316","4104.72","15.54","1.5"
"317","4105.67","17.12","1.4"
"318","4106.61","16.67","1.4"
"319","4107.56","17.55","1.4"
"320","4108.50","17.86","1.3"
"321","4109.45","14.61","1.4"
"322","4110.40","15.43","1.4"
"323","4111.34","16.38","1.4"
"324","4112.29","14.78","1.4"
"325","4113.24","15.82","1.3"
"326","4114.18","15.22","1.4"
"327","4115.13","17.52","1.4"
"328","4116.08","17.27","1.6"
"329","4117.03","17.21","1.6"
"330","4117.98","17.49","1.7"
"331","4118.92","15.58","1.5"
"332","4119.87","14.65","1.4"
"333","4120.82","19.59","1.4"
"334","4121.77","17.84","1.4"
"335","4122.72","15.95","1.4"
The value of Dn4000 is 1.52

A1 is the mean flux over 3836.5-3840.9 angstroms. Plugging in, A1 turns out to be 7.59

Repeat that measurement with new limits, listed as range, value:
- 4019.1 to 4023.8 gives 15.6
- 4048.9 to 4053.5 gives 16.3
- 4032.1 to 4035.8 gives 13.3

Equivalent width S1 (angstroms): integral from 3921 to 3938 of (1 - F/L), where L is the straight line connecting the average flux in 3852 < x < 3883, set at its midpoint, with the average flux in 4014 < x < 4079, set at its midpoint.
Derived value 8.9 angstroms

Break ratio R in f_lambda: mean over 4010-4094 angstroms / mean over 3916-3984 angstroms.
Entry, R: 1.6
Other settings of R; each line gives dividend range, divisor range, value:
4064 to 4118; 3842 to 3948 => 1.43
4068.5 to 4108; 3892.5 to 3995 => 1.46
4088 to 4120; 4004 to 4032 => 1.06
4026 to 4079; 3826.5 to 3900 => 1.37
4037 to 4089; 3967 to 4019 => 1.16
